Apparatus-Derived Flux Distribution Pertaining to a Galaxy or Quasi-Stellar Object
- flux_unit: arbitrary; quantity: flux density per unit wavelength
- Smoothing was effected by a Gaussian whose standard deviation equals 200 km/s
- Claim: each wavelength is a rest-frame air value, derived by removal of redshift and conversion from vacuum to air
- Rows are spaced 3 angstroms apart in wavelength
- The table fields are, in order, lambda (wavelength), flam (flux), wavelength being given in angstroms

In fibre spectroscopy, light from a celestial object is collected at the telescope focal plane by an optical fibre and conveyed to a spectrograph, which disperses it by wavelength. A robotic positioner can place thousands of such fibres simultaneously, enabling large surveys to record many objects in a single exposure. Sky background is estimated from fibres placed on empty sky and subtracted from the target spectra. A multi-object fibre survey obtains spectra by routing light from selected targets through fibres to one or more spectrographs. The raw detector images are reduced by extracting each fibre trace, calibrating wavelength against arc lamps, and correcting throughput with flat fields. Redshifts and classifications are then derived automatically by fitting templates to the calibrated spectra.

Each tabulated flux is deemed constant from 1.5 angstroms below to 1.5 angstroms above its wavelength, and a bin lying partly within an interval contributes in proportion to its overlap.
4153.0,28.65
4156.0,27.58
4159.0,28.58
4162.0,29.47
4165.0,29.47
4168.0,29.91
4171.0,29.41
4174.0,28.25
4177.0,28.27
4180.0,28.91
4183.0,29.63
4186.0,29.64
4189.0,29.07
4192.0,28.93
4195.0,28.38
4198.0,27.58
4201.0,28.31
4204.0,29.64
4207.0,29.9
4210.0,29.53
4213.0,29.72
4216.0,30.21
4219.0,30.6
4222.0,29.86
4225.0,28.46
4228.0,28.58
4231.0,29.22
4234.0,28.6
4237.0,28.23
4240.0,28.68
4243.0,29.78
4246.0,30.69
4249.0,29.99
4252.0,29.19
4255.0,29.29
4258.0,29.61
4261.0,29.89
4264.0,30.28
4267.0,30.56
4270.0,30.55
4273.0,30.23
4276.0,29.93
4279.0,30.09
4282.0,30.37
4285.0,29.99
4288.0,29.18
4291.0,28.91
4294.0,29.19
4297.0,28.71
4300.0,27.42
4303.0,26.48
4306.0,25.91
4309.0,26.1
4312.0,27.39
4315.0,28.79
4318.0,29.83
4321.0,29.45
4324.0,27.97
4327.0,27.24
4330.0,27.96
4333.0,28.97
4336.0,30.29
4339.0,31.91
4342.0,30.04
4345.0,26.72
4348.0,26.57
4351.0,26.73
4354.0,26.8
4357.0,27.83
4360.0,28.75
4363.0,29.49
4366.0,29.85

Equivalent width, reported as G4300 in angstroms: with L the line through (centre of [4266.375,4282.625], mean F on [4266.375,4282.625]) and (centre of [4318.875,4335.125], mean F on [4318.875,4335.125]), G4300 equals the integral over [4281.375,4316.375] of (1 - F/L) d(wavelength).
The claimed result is 1.53 angstroms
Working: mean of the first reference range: 30.3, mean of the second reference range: 28.5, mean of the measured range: 28.1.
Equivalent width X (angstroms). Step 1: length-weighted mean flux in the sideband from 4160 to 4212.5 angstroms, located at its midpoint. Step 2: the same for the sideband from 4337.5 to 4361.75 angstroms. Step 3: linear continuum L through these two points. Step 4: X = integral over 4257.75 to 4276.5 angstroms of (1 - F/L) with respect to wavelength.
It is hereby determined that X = -1.0 angstroms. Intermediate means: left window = 29.1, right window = 28.2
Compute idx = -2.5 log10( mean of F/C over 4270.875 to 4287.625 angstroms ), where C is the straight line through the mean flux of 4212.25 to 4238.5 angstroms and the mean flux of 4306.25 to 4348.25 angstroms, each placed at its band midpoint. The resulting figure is -0.045 mag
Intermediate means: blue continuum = 29.3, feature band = 30.1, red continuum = 28.5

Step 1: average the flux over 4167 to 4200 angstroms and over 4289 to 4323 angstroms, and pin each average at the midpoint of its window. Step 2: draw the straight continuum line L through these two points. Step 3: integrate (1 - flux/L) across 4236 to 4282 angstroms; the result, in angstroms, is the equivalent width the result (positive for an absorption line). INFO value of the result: -2.4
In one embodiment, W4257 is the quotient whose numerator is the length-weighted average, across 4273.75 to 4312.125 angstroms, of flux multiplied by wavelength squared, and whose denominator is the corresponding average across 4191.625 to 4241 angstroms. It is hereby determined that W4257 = 1.02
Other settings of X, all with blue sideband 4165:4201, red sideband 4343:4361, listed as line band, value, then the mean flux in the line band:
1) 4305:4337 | -0.7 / 28.2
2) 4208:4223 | -0.7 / 30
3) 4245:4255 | -0.6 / 29.8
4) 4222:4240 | -0.2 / 28.7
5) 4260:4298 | -2.5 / 29.9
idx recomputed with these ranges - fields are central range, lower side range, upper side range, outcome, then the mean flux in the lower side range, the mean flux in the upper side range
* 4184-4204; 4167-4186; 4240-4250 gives 0.02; 29.1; 29.9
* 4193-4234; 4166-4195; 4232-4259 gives 0.00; 29.1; 29.3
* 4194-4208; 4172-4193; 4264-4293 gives 0.02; 29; 30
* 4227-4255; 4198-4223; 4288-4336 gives 0.00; 29.6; 28.1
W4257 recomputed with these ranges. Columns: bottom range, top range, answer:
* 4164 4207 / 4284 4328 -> 1.03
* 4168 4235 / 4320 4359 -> 1.04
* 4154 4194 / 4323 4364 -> 1.06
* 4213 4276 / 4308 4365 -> 1.00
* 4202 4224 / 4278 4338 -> 1.00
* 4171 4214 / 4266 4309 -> 1.05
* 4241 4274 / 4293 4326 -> 0.95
